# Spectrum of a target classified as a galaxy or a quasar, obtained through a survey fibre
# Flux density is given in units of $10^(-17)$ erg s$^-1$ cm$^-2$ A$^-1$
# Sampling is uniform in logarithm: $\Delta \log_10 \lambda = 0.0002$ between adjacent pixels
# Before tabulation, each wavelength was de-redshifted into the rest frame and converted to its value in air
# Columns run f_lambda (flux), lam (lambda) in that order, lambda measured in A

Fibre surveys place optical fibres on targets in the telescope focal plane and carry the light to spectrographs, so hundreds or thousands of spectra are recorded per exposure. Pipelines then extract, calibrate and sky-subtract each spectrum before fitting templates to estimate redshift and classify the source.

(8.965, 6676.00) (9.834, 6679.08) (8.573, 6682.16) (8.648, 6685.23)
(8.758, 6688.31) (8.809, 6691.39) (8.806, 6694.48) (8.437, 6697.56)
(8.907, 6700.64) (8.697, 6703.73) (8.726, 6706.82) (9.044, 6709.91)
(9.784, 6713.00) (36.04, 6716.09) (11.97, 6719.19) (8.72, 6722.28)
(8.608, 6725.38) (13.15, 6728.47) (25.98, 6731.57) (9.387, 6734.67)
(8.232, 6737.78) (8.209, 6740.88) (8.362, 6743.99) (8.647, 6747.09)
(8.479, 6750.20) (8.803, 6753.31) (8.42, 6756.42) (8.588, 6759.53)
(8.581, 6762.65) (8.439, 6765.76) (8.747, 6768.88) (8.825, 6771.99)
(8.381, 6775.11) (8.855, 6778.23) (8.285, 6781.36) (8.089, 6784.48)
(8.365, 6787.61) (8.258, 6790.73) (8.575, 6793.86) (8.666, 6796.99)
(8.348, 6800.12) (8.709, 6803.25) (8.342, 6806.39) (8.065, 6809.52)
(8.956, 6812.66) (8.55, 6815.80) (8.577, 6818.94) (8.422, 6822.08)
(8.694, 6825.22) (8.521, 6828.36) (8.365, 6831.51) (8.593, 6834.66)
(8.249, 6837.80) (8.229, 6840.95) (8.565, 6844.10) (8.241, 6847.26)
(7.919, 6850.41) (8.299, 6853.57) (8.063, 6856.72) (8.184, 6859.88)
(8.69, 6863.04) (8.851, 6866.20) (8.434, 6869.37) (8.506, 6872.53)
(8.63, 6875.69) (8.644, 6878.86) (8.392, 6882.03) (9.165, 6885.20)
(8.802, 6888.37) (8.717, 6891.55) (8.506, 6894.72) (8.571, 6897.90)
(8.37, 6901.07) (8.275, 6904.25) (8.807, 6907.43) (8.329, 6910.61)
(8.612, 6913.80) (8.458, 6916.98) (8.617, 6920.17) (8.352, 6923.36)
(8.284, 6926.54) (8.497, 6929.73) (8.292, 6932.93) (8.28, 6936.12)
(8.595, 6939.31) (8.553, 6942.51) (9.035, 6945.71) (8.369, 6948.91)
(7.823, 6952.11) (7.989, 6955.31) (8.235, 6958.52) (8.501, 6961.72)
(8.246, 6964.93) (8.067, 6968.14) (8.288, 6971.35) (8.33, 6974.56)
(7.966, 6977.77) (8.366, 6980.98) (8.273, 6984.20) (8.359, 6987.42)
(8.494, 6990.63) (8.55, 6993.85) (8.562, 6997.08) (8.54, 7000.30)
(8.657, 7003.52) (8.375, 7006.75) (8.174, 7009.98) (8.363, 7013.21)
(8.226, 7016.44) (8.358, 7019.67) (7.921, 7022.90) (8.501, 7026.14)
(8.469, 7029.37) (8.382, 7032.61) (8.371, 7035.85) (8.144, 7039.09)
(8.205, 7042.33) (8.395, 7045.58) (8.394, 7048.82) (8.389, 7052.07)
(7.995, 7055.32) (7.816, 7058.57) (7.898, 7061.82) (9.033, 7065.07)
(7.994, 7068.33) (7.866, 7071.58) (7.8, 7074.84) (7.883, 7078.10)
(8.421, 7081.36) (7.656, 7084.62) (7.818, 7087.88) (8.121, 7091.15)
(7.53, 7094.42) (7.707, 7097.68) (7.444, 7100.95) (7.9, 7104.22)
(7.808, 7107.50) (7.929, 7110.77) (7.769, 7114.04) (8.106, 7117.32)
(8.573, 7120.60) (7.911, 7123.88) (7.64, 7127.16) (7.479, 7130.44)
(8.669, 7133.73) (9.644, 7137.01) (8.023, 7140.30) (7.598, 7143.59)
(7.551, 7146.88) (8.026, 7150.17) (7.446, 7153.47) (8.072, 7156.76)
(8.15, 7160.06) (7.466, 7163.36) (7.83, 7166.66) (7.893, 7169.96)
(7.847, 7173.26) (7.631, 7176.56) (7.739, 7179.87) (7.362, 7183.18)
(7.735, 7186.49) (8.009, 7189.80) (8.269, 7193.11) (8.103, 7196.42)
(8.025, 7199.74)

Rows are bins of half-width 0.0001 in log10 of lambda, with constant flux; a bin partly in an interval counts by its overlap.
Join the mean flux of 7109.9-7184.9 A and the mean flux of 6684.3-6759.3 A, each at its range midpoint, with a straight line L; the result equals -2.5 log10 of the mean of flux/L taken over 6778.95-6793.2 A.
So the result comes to 0.25 mag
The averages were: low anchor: 10.9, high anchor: 7.93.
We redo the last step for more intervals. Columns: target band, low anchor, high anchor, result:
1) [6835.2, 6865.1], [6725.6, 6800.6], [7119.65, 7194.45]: 0.10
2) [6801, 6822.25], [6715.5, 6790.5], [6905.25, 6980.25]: 0.15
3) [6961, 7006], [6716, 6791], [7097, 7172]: 0.06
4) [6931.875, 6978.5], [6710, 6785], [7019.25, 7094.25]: 0.09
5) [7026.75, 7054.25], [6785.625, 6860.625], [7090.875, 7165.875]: -0.04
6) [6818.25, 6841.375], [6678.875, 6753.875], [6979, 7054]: 0.18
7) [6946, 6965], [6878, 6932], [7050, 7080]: 0.02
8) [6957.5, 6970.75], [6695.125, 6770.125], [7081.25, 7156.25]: 0.11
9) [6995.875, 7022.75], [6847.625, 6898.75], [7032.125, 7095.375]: -0.02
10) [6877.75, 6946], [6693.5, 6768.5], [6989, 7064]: 0.09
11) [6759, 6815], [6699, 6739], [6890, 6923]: 0.31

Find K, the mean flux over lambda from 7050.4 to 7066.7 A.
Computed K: 8.22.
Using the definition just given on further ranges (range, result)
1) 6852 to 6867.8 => 8.42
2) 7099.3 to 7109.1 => 7.71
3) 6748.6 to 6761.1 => 8.57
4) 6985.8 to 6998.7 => 8.49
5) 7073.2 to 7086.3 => 7.94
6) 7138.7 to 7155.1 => 7.73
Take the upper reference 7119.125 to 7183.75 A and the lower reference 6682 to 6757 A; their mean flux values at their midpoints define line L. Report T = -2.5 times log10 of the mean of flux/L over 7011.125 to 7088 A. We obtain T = 0.06 mag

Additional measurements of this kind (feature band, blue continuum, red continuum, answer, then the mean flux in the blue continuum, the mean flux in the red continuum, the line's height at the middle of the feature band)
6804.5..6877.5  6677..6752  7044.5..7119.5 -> 0.18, 10.9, 7.99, 9.92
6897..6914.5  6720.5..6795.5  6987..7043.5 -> 0.04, 9.46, 8.37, 8.84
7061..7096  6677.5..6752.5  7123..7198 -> 0.06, 10.9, 7.92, 8.47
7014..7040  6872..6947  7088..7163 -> -0.01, 8.55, 7.95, 8.22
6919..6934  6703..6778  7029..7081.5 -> 0.11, 10.8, 8.19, 9.28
